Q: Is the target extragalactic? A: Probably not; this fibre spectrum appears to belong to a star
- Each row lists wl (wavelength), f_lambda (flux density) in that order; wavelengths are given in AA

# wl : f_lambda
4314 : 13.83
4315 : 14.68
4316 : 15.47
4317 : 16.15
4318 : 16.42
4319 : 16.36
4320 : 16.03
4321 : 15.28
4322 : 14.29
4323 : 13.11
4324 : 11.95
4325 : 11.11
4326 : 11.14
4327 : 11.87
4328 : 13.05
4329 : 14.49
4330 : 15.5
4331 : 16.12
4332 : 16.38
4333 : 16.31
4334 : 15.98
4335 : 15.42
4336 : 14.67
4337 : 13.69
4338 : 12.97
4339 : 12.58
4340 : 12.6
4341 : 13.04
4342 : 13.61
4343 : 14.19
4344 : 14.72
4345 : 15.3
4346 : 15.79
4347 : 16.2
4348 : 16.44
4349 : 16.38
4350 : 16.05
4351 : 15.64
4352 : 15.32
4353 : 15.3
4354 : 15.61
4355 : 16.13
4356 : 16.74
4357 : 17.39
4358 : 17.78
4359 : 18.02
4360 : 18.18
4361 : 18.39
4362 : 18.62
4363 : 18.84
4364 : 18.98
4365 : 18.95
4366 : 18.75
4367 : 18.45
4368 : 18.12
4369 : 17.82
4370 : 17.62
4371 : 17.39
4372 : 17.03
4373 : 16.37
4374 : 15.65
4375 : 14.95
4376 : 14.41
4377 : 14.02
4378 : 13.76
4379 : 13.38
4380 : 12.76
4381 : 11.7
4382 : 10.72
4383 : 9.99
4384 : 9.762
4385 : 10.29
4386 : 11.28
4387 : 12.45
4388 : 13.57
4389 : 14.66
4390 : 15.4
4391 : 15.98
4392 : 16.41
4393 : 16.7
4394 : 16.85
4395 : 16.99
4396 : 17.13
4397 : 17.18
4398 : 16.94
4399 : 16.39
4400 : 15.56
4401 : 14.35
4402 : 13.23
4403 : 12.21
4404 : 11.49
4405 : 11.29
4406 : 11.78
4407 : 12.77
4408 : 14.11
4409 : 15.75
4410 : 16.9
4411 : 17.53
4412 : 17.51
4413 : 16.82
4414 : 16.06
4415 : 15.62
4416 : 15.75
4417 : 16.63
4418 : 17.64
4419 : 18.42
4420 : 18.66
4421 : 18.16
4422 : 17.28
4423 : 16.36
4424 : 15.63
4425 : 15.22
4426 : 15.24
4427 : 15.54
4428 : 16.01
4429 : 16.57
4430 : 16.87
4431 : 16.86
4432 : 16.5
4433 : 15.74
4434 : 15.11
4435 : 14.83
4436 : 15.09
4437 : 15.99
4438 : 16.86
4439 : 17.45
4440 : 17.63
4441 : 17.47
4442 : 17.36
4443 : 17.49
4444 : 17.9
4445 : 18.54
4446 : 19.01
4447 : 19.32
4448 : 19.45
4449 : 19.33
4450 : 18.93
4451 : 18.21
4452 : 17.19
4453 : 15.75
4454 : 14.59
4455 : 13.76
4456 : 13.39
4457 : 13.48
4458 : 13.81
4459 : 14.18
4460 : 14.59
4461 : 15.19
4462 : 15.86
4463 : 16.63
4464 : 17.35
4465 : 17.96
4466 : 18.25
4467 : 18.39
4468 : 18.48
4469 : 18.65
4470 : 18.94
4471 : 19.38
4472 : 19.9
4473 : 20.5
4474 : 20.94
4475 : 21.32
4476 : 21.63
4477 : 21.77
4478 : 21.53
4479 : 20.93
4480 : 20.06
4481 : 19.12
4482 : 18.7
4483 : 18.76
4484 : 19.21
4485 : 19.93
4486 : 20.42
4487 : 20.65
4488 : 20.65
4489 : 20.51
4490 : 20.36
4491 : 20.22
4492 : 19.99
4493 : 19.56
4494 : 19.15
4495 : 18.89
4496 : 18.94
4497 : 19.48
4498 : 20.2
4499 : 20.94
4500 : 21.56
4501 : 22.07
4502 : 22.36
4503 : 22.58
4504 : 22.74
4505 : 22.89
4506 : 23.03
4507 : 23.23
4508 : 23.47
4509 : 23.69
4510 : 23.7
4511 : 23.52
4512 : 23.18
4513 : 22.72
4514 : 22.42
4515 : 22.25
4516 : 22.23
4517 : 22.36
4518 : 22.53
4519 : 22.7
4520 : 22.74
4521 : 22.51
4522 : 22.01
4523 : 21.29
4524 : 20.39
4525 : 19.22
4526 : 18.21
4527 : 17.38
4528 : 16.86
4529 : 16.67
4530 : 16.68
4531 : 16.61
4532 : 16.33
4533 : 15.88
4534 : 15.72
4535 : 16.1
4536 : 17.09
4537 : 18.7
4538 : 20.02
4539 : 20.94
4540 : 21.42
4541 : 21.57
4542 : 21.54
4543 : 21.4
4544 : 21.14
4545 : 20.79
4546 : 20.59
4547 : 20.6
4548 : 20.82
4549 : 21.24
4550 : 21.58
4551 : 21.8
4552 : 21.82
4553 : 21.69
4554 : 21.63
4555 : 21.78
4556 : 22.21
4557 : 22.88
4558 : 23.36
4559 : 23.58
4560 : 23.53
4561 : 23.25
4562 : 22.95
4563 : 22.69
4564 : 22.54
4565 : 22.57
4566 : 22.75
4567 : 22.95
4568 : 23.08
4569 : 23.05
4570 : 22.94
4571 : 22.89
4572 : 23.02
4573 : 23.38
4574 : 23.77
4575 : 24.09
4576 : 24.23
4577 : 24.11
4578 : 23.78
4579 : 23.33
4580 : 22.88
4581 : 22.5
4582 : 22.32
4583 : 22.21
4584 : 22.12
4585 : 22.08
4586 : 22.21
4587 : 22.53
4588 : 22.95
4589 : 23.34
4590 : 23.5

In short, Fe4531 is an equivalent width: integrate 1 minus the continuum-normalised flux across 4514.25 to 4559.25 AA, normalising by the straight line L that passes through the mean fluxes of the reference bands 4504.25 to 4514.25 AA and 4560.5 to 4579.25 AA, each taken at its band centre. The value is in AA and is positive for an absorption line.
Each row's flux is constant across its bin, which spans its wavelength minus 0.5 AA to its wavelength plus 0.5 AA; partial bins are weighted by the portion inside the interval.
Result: 5.5 AA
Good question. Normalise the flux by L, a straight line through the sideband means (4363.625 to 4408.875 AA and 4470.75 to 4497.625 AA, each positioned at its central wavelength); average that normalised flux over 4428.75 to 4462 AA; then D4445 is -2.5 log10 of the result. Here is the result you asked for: 0.093 mag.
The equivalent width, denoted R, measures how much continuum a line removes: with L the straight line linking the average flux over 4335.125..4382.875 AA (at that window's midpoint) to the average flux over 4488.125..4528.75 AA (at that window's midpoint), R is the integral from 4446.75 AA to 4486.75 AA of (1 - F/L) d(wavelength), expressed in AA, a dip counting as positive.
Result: 3.3 AA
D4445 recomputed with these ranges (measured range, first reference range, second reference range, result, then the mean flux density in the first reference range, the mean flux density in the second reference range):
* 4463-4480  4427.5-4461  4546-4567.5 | -0.10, 16.5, 22.3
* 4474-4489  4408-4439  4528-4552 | -0.14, 16.4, 19.4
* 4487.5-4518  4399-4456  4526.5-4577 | -0.13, 16.2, 21.1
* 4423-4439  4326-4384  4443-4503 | 0.11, 15.5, 18.8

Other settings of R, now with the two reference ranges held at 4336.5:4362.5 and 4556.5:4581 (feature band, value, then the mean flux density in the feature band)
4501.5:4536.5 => 1.3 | 20.7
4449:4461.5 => 2.5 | 15.4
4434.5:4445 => 1.1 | 16.9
